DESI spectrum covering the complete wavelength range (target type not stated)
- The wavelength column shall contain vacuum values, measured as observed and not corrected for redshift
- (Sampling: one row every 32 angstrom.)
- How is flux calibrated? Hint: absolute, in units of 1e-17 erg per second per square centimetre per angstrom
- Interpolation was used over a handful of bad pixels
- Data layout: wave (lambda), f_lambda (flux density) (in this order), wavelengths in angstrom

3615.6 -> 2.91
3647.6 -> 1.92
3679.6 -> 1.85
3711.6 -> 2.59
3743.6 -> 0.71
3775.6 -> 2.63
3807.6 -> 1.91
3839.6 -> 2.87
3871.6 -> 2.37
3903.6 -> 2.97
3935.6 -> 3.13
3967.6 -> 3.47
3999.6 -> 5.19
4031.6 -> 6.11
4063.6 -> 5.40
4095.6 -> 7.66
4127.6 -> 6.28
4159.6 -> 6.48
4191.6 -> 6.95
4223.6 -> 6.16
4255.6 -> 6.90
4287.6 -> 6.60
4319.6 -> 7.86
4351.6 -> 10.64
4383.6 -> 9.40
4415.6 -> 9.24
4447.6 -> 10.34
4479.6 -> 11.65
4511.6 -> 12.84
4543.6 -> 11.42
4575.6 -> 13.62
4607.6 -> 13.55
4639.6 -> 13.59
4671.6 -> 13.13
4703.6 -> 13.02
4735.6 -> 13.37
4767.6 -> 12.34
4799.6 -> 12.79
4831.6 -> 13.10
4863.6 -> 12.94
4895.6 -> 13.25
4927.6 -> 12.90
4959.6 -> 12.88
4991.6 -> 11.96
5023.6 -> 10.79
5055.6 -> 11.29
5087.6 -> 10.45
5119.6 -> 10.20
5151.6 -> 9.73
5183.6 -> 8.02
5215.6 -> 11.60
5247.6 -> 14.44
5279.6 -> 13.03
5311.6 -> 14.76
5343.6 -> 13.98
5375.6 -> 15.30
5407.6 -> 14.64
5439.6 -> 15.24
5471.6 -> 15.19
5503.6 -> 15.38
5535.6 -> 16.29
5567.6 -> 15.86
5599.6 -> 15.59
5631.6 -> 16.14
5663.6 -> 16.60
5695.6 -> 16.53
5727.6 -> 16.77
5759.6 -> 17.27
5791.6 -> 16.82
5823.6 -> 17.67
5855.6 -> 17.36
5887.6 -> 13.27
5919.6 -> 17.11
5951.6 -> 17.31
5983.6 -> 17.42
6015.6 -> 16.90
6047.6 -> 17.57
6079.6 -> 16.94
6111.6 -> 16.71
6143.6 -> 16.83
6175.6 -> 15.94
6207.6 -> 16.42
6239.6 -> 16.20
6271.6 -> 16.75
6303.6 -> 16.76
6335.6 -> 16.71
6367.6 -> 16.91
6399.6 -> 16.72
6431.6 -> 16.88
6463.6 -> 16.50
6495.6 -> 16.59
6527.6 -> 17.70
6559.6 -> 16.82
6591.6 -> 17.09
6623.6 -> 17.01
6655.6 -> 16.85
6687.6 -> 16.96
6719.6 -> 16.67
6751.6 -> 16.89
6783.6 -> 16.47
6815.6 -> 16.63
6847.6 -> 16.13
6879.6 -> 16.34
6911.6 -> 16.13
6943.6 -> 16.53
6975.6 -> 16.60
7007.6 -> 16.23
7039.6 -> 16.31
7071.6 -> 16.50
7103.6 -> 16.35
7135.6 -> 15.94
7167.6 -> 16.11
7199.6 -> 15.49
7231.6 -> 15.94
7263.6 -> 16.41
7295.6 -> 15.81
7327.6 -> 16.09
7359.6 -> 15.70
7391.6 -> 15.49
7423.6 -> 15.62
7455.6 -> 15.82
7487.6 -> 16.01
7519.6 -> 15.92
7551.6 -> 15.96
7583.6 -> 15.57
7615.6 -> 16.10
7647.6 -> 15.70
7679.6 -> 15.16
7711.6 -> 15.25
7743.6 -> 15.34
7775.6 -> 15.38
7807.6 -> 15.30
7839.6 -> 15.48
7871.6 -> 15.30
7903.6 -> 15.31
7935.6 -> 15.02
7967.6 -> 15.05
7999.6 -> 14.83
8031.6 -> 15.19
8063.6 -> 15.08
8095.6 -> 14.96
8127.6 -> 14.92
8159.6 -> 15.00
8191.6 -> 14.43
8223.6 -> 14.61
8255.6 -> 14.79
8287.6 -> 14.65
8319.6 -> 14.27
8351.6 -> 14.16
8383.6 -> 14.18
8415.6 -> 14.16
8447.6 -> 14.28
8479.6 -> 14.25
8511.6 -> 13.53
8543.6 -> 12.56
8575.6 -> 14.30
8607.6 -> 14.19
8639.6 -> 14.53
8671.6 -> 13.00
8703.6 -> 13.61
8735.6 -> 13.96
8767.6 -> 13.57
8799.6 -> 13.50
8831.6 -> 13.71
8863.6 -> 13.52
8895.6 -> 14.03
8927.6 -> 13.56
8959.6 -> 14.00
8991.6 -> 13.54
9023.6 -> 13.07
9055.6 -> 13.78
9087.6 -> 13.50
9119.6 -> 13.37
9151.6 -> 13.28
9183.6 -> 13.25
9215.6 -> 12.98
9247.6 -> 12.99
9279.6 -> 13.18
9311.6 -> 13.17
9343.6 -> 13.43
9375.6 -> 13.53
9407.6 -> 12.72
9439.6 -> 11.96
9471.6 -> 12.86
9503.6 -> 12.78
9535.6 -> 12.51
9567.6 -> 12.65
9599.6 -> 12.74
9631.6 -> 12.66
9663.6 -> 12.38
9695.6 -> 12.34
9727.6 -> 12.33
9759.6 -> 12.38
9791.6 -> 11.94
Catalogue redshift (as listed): 0.00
